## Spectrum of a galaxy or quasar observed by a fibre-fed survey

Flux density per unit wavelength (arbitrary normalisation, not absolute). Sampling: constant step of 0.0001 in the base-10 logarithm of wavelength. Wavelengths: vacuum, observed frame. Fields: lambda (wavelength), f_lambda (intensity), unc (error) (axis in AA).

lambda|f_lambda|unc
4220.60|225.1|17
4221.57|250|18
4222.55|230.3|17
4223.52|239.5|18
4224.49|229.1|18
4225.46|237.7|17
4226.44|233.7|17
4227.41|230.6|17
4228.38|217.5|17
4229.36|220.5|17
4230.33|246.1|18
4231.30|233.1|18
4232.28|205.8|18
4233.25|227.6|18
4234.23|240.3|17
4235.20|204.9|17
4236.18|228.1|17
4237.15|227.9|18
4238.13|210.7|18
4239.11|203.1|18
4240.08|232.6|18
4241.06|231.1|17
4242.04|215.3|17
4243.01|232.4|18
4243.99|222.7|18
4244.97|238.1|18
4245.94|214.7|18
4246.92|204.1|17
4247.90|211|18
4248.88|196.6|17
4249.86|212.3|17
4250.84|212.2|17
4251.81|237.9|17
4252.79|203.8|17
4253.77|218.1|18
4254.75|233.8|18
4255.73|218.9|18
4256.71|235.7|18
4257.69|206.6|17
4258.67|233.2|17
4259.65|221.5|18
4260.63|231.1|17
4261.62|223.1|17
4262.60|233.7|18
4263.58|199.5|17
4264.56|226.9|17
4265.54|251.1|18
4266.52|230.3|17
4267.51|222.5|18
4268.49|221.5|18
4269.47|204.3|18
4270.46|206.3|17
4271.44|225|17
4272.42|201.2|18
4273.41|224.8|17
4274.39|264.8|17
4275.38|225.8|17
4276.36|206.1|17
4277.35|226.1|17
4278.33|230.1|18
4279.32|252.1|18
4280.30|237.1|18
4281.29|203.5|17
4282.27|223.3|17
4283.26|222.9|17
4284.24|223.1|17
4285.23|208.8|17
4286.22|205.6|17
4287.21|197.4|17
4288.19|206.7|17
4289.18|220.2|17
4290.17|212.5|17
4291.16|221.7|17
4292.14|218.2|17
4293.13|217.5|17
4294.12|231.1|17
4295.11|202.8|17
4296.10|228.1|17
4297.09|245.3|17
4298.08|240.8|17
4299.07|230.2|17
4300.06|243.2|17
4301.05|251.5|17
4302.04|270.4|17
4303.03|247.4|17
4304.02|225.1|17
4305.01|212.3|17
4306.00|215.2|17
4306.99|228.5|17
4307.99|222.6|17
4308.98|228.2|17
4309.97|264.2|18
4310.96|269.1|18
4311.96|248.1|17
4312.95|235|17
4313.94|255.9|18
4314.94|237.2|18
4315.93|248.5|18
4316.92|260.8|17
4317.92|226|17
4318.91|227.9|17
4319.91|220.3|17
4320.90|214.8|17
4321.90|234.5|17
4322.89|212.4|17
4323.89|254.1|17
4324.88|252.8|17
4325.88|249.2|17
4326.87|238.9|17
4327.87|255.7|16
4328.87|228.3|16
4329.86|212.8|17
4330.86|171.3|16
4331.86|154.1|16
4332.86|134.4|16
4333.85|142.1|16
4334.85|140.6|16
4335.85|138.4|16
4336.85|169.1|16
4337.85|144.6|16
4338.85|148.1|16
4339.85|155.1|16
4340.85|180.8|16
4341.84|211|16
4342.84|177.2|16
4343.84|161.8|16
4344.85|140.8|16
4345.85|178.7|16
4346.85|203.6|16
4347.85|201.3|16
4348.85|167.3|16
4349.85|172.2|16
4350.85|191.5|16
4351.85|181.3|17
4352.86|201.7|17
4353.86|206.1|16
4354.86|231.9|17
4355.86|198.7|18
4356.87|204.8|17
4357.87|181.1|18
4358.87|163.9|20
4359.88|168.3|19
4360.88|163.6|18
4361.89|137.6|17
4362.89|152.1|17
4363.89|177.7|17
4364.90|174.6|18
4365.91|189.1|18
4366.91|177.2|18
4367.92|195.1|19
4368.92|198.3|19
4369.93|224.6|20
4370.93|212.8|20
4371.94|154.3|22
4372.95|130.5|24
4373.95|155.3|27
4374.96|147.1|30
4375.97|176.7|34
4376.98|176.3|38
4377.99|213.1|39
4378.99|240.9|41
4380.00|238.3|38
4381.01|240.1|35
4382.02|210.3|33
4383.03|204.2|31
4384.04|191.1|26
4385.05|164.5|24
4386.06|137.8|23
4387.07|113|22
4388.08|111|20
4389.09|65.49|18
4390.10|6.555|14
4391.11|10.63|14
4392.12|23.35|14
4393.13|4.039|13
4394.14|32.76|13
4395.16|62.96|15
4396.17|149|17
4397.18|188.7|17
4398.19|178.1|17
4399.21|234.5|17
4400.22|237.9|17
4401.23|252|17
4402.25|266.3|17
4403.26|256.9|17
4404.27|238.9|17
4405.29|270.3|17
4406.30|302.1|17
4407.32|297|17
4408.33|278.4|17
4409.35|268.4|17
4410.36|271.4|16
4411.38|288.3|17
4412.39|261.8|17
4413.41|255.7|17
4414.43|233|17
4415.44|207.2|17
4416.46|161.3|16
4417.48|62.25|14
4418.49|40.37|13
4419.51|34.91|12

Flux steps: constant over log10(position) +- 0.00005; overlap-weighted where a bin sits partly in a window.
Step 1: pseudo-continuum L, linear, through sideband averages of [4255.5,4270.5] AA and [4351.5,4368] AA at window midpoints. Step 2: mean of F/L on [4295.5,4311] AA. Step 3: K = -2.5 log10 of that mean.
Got -0.15 mag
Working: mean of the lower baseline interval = 223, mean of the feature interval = 238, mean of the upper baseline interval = 182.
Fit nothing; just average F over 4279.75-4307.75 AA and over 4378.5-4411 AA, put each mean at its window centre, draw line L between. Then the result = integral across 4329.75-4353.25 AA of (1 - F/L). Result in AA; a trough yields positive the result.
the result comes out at 4.0 AA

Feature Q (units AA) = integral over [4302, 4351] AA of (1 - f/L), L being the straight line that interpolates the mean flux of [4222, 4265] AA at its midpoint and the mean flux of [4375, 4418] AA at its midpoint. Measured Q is -1.0 AA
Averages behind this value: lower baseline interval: 223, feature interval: 207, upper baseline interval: 185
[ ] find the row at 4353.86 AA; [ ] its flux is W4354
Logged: 206.1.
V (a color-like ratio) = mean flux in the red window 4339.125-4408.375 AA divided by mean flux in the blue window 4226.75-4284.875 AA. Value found 0.8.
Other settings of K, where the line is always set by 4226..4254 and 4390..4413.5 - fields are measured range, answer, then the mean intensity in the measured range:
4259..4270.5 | -0.030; 223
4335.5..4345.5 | 0.248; 163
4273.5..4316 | -0.087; 230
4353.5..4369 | 0.113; 182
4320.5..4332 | -0.090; 225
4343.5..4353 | 0.139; 179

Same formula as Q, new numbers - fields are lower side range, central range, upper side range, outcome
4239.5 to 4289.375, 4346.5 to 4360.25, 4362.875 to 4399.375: -1.83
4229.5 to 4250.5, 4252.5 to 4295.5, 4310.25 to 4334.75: 0.11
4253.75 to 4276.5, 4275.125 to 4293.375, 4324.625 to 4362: -0.41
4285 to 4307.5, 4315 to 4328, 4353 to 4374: -1.78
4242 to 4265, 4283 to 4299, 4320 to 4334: -0.19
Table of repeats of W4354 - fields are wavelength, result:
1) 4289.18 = 220.2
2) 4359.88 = 168.3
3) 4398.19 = 178.1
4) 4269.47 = 204.3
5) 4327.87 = 255.7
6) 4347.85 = 201.3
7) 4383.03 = 204.2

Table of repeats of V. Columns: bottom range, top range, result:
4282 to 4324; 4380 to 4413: 0.79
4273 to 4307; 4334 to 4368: 0.78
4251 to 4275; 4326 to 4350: 0.79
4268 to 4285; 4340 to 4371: 0.82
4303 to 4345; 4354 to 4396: 0.74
